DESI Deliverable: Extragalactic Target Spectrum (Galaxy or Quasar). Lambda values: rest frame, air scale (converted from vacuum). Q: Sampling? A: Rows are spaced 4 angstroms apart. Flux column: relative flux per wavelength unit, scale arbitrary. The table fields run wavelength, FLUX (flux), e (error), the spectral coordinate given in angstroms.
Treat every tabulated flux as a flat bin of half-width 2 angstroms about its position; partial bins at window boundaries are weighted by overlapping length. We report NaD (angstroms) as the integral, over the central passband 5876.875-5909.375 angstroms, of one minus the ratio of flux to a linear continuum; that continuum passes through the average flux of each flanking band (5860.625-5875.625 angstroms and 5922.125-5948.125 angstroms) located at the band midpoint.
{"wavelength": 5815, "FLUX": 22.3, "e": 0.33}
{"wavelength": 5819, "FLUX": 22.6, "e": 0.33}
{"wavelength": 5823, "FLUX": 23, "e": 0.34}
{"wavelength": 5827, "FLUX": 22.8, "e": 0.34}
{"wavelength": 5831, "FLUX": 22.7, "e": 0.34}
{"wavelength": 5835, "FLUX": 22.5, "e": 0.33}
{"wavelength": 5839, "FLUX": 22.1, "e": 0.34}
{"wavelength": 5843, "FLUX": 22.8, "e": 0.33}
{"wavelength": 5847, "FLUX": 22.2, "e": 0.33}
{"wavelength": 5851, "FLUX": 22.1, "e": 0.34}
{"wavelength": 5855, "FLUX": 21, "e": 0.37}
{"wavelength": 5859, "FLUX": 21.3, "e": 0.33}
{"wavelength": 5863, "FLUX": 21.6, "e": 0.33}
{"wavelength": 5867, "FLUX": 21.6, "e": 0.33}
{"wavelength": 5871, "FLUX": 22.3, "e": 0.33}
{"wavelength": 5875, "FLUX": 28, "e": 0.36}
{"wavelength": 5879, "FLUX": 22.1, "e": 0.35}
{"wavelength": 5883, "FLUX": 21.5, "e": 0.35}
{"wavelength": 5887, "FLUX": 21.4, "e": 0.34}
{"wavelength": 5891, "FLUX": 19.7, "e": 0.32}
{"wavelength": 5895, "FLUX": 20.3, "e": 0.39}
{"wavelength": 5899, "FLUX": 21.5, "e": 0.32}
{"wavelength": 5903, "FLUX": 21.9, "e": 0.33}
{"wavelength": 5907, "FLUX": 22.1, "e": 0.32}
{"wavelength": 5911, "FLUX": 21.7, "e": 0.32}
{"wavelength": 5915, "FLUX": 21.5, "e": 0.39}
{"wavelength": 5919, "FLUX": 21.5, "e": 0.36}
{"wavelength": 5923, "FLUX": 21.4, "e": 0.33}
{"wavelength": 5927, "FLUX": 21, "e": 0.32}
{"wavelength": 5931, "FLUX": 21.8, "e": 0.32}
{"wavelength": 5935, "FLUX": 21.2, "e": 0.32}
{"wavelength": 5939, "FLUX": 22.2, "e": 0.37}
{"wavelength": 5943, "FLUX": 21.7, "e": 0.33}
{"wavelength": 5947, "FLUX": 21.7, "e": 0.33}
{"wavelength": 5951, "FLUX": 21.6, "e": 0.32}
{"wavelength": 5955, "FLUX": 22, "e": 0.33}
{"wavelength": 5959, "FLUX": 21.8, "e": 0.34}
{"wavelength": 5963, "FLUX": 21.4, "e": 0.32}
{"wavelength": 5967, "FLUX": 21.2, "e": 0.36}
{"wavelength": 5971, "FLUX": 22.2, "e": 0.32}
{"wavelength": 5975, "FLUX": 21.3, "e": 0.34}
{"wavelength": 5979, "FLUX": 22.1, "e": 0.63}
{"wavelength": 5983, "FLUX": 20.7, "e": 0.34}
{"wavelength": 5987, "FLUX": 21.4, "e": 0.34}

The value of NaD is 1.5 angstroms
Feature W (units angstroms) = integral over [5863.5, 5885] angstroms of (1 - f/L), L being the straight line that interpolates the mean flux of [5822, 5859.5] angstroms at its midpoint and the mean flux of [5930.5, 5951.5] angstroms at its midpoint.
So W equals -0.9 angstroms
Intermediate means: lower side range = 22.3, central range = 23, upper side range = 21.7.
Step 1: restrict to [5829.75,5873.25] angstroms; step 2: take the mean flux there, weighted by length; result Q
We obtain 22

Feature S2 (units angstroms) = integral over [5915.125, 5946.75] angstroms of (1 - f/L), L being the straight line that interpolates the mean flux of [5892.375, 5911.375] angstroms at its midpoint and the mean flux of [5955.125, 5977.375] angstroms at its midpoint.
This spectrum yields -0.05 angstroms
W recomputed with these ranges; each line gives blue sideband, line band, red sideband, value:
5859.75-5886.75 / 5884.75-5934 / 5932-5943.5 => 1.82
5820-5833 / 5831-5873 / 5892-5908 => 0.58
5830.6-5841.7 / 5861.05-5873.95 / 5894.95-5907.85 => -0.17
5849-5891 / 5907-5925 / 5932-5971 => 0.25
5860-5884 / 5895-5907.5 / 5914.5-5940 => 0.32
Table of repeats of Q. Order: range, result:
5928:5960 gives 21.7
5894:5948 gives 21.6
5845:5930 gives 21.8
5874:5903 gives 21.9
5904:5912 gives 21.9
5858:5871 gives 21.6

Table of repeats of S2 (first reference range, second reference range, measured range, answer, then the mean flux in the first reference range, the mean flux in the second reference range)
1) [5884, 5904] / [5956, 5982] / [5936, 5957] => -0.4 angstroms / 20.9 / 21.6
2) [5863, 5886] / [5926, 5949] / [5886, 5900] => 1.2 angstroms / 22.9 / 21.6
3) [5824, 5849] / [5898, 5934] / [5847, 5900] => 0.5 angstroms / 22.5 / 21.6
